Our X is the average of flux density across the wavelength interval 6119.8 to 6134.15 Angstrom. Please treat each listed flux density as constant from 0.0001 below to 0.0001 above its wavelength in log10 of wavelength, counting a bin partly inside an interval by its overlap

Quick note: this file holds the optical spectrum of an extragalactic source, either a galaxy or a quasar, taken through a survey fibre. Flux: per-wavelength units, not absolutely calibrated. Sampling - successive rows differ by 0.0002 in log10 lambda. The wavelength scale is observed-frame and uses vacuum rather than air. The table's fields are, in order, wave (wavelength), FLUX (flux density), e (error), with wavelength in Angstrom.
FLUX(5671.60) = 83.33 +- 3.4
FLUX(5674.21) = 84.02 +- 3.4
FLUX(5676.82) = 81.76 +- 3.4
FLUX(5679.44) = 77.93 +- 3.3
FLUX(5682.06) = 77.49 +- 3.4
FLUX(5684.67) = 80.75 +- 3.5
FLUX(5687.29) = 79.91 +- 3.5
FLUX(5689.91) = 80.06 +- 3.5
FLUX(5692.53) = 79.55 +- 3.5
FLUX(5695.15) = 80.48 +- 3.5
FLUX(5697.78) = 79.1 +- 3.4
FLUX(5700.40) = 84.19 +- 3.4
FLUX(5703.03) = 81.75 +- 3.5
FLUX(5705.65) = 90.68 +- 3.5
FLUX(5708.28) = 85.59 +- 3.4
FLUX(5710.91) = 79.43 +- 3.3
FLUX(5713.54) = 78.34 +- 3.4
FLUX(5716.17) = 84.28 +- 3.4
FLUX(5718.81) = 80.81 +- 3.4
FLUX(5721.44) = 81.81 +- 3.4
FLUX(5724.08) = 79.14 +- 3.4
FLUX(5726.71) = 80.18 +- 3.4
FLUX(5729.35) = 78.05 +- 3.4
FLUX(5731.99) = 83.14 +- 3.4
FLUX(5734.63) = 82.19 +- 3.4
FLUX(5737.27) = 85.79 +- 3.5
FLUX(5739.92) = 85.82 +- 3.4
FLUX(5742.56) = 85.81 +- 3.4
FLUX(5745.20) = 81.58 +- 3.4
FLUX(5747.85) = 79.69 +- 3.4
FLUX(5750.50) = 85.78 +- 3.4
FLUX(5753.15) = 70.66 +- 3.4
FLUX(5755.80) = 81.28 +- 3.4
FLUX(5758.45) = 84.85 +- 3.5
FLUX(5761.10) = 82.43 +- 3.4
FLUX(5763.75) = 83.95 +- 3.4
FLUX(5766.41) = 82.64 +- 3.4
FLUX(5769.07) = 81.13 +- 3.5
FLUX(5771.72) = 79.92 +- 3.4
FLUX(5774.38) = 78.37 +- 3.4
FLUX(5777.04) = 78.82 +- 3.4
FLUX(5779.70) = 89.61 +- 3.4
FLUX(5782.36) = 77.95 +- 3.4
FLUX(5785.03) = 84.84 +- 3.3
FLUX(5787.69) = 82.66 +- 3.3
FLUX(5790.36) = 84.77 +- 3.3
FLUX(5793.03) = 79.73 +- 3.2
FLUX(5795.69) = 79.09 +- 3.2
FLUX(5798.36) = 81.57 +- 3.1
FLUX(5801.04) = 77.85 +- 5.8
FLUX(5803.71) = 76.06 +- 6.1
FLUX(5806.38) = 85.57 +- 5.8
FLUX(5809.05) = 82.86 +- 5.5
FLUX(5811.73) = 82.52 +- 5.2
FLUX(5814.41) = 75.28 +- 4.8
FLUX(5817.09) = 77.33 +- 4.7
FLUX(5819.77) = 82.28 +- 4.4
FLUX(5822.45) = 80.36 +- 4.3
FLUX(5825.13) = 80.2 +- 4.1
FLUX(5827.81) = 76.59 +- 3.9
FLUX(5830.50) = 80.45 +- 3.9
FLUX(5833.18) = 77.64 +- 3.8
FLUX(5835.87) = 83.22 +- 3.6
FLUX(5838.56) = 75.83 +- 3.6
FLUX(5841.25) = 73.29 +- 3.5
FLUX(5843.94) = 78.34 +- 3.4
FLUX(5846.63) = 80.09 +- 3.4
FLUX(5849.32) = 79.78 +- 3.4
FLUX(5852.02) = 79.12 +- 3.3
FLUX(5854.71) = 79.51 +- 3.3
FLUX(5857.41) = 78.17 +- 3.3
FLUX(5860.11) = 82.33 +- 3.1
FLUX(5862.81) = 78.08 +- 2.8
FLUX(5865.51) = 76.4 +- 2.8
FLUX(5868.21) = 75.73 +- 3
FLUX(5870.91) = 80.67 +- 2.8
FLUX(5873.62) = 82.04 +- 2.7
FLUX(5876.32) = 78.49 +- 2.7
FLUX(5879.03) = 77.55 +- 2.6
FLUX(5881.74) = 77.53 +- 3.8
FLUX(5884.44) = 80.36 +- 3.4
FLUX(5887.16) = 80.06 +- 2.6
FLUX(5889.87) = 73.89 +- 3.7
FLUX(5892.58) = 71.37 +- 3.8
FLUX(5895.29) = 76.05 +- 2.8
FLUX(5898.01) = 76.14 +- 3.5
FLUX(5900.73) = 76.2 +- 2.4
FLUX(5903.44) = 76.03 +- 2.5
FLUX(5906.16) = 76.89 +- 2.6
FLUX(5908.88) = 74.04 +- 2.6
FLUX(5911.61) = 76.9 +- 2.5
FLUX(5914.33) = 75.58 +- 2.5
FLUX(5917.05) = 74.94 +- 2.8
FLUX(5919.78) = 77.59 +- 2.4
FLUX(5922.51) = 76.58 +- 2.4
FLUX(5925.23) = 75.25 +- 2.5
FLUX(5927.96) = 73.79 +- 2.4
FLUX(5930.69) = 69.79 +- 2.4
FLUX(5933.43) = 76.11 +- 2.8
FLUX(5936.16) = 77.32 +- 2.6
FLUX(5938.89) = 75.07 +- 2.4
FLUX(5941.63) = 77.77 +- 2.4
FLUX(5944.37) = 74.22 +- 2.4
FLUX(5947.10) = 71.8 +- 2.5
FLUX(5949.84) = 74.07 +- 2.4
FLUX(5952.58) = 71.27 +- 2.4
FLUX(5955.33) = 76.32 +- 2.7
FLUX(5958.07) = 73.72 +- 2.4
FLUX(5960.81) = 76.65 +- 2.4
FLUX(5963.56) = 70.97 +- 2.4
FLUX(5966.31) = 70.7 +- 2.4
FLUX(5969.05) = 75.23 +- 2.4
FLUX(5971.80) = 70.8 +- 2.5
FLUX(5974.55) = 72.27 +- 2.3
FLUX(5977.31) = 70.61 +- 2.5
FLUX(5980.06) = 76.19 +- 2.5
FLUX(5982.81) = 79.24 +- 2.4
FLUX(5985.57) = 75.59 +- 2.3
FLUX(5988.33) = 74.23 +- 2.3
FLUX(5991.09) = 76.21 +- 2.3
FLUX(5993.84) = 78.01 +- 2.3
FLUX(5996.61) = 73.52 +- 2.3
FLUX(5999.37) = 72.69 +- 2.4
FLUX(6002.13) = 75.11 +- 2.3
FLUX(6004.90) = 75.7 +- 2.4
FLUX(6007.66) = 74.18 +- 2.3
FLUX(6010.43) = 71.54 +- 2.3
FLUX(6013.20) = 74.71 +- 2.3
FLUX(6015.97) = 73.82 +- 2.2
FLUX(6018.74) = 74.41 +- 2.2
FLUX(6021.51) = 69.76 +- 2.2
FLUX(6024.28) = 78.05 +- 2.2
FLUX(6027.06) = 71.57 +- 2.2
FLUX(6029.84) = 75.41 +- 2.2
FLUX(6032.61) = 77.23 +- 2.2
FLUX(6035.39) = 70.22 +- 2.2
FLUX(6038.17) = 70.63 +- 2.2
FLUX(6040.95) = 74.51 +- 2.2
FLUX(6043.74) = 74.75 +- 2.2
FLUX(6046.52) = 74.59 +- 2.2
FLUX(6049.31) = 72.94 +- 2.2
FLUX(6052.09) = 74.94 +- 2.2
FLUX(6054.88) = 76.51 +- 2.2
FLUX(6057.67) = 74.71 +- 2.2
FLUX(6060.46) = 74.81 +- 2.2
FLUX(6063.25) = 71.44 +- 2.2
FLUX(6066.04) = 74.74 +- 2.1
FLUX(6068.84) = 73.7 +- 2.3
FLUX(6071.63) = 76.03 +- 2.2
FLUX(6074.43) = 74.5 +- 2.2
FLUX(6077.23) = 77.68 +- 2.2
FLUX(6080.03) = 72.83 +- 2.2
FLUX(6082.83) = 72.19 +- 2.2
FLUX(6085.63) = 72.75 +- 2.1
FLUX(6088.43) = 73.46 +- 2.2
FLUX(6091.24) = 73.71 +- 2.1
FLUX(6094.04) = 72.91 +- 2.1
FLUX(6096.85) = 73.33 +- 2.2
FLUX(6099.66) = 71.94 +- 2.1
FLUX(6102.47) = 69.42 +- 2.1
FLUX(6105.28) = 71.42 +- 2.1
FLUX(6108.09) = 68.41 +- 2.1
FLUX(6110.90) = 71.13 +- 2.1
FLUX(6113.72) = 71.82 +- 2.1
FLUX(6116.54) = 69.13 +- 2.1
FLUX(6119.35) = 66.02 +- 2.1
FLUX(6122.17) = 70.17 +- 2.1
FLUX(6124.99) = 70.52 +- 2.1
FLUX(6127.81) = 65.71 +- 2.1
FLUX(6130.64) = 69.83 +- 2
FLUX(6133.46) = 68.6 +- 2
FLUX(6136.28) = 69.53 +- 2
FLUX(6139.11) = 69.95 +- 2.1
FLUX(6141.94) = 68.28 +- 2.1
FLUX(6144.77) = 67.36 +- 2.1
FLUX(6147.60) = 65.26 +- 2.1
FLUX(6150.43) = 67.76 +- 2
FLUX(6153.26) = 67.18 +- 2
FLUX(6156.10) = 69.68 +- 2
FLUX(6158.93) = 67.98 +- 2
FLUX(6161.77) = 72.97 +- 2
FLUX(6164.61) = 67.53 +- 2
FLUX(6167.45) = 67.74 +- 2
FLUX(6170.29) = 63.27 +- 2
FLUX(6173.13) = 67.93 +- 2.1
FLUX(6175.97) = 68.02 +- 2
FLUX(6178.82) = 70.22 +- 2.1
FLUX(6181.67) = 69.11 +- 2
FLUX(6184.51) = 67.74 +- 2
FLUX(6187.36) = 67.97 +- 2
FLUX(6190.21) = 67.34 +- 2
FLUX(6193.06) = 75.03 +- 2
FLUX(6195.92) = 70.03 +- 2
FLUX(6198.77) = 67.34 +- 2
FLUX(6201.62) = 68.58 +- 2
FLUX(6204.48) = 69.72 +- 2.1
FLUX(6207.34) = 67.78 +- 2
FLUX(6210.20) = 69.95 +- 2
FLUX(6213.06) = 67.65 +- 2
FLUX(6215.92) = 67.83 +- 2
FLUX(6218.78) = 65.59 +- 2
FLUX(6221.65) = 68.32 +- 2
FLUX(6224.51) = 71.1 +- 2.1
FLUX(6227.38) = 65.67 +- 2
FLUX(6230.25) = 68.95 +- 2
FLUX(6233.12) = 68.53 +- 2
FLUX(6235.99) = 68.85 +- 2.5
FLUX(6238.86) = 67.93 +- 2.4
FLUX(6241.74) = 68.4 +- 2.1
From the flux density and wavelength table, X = 68.8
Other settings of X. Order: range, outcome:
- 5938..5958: 74.3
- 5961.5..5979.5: 72.1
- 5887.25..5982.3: 74.6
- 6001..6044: 73.8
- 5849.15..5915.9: 77.5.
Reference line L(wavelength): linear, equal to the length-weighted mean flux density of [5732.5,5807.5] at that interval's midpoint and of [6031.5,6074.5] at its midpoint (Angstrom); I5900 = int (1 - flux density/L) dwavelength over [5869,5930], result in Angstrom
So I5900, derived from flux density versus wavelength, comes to 1.3 Angstrom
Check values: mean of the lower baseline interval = 81.8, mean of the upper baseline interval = 74.1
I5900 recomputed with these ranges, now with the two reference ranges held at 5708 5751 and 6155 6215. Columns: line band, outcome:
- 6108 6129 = 0.44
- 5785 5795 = -0.28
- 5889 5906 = 0.44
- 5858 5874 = -0.19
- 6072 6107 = -0.75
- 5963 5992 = 0.36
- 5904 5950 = 0.65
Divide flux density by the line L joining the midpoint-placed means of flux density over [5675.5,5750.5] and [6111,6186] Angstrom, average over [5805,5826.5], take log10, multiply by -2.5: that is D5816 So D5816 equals -0.03 mag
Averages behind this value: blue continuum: 81.7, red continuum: 68.5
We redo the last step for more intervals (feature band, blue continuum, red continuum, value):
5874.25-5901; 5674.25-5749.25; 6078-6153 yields -0.004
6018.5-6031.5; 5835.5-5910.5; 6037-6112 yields 0.008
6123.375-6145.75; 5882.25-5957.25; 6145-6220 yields 0.014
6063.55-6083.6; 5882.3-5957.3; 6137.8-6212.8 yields -0.047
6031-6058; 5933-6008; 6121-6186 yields -0.031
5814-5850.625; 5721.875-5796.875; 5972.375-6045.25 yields 0.012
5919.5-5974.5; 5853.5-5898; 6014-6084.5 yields 0.032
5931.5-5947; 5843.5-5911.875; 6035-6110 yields 0.012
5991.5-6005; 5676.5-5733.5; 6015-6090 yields 0.001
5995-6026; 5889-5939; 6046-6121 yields -0.001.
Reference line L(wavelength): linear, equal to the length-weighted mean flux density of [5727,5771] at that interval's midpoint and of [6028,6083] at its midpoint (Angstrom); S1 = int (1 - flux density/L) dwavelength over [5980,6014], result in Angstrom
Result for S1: 0.3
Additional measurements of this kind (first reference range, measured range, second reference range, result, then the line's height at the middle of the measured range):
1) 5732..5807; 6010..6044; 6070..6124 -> 0.24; 74.1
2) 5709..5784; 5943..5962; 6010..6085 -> 0.60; 76.4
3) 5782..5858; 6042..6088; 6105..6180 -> -1.95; 71.3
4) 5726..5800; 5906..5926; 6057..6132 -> 0.35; 77.3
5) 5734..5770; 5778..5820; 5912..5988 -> -0.35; 80.5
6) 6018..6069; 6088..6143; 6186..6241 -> 1.14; 71.7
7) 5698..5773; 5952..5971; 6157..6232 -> 0.47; 75.4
